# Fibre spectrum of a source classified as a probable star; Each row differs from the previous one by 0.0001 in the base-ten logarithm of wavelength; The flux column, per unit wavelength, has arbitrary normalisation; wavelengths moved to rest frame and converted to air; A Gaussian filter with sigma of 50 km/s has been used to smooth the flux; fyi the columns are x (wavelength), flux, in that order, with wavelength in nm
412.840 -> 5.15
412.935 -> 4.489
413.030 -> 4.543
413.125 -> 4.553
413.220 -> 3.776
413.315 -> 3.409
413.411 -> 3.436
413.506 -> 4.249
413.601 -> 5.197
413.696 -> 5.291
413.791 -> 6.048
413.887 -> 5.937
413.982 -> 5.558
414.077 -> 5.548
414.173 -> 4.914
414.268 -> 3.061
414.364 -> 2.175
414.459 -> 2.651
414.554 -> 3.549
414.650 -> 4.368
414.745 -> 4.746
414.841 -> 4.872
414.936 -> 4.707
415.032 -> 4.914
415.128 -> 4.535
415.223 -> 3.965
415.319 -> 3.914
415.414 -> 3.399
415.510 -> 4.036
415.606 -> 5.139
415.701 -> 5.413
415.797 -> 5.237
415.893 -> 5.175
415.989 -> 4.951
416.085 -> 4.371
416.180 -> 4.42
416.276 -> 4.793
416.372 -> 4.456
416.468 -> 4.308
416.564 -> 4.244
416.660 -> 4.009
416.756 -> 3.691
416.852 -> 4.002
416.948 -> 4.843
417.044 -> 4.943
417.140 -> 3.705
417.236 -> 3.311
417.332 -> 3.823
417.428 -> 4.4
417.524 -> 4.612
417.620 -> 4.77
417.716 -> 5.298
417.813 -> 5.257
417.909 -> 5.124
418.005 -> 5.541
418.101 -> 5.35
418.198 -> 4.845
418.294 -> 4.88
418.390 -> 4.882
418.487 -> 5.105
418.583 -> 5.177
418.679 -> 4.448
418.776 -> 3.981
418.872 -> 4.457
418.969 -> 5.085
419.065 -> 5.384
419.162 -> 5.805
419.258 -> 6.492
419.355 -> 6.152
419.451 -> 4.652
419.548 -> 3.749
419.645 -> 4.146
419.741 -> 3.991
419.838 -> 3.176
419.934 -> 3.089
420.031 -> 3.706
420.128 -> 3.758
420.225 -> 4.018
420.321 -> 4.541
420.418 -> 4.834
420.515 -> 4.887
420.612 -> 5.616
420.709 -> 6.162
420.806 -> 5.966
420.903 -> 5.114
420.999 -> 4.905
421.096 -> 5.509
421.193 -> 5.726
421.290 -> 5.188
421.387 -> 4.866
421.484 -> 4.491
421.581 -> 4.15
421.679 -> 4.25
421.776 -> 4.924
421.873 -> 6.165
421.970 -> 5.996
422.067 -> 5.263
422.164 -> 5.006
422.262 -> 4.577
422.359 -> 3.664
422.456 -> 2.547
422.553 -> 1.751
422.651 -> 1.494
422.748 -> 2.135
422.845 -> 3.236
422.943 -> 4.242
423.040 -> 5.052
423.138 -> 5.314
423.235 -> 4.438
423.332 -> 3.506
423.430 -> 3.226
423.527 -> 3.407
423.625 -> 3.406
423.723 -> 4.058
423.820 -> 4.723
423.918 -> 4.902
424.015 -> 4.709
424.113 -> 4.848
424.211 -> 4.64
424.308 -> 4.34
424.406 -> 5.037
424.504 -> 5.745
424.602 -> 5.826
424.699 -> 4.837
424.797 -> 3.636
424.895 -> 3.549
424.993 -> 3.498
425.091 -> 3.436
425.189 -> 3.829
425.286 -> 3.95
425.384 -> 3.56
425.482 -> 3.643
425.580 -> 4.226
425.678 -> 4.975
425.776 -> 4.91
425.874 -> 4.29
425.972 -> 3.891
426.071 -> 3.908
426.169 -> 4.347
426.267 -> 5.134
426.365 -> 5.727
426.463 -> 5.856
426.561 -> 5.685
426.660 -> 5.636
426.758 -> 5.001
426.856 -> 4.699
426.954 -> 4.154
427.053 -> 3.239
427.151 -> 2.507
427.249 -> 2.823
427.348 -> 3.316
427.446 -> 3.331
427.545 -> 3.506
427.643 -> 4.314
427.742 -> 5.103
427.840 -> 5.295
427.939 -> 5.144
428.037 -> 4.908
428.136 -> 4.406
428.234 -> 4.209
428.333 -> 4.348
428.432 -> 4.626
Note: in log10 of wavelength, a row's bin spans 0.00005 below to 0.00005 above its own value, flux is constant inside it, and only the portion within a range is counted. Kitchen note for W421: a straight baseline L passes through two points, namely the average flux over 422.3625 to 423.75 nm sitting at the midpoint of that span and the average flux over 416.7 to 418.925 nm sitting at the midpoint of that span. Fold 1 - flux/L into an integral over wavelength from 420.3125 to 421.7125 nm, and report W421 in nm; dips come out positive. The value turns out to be -0.44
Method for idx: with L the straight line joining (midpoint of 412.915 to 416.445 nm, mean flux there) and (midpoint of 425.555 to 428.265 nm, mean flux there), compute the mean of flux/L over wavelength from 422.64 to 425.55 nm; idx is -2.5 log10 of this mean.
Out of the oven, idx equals 0.09 mag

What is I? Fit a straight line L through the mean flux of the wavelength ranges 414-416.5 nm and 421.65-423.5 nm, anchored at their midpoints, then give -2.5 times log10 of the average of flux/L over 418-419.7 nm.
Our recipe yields -0.184 mag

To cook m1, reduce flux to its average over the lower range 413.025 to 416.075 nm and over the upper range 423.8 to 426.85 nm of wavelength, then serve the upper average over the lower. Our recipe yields 1.0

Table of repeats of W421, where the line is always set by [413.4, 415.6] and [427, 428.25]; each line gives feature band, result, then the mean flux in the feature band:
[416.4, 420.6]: -0.28 nm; 4.58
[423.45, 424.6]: -0.12 nm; 4.55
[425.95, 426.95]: -0.23 nm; 4.98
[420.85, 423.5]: -0.09 nm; 4.32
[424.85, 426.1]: 0.03 nm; 3.98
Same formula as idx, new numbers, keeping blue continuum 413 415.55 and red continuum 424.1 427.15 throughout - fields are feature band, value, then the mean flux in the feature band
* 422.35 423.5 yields 0.30 mag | 3.38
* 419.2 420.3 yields 0.03 mag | 4.29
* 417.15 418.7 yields -0.09 mag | 4.78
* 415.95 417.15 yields 0.00 mag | 4.38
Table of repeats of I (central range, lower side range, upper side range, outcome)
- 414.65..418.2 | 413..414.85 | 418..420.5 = -0.01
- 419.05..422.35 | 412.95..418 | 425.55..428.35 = -0.10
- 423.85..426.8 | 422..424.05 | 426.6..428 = -0.14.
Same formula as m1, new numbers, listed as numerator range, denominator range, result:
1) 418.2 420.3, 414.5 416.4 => 1.01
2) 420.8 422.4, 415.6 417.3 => 1.12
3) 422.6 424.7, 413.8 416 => 0.94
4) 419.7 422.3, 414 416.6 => 1.10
